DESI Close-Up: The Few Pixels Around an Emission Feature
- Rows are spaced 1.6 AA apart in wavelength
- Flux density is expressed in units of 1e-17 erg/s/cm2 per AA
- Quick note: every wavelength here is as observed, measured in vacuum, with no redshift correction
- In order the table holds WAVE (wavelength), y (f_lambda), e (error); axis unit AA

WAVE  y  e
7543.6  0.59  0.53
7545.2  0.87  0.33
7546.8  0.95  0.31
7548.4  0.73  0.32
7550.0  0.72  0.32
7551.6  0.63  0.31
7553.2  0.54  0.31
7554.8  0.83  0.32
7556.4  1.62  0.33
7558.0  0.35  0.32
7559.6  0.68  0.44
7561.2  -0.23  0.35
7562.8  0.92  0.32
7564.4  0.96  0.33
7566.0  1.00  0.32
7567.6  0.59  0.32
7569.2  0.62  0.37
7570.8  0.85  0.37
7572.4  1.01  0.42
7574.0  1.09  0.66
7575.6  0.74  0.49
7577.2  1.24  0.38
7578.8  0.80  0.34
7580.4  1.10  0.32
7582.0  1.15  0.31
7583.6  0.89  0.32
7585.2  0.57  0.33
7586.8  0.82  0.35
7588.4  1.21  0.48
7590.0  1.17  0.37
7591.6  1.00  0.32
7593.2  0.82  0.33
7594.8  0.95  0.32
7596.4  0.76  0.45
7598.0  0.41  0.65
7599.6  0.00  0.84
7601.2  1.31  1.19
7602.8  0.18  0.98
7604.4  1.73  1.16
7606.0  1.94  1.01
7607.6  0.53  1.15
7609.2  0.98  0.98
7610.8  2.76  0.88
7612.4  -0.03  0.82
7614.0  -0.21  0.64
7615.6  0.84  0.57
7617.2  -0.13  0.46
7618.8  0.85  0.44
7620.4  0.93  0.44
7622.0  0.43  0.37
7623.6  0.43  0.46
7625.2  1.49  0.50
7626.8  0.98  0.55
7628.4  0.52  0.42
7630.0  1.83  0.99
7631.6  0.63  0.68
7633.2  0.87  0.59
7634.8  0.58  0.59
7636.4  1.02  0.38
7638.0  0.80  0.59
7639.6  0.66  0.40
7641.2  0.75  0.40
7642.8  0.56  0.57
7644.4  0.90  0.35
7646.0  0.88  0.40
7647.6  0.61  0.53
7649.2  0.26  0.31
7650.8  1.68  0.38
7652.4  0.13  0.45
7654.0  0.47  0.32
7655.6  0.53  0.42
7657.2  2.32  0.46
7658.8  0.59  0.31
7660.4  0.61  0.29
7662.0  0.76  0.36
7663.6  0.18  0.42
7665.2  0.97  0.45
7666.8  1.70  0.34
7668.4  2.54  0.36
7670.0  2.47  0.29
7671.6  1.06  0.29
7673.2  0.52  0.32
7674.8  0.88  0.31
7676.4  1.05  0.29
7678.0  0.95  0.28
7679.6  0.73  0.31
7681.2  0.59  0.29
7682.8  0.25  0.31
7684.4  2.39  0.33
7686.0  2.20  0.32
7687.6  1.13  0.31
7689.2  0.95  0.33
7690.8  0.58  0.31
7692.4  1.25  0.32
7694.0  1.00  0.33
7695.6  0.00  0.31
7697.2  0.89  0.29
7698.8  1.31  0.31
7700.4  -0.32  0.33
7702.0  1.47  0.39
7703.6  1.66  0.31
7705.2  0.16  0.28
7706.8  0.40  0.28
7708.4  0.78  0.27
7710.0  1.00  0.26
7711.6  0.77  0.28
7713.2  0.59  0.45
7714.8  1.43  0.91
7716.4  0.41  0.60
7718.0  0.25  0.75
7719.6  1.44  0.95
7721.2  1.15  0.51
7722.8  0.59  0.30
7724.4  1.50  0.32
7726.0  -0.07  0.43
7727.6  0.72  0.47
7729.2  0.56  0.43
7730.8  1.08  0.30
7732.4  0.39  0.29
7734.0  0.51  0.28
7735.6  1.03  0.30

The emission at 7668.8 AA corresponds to [S II]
